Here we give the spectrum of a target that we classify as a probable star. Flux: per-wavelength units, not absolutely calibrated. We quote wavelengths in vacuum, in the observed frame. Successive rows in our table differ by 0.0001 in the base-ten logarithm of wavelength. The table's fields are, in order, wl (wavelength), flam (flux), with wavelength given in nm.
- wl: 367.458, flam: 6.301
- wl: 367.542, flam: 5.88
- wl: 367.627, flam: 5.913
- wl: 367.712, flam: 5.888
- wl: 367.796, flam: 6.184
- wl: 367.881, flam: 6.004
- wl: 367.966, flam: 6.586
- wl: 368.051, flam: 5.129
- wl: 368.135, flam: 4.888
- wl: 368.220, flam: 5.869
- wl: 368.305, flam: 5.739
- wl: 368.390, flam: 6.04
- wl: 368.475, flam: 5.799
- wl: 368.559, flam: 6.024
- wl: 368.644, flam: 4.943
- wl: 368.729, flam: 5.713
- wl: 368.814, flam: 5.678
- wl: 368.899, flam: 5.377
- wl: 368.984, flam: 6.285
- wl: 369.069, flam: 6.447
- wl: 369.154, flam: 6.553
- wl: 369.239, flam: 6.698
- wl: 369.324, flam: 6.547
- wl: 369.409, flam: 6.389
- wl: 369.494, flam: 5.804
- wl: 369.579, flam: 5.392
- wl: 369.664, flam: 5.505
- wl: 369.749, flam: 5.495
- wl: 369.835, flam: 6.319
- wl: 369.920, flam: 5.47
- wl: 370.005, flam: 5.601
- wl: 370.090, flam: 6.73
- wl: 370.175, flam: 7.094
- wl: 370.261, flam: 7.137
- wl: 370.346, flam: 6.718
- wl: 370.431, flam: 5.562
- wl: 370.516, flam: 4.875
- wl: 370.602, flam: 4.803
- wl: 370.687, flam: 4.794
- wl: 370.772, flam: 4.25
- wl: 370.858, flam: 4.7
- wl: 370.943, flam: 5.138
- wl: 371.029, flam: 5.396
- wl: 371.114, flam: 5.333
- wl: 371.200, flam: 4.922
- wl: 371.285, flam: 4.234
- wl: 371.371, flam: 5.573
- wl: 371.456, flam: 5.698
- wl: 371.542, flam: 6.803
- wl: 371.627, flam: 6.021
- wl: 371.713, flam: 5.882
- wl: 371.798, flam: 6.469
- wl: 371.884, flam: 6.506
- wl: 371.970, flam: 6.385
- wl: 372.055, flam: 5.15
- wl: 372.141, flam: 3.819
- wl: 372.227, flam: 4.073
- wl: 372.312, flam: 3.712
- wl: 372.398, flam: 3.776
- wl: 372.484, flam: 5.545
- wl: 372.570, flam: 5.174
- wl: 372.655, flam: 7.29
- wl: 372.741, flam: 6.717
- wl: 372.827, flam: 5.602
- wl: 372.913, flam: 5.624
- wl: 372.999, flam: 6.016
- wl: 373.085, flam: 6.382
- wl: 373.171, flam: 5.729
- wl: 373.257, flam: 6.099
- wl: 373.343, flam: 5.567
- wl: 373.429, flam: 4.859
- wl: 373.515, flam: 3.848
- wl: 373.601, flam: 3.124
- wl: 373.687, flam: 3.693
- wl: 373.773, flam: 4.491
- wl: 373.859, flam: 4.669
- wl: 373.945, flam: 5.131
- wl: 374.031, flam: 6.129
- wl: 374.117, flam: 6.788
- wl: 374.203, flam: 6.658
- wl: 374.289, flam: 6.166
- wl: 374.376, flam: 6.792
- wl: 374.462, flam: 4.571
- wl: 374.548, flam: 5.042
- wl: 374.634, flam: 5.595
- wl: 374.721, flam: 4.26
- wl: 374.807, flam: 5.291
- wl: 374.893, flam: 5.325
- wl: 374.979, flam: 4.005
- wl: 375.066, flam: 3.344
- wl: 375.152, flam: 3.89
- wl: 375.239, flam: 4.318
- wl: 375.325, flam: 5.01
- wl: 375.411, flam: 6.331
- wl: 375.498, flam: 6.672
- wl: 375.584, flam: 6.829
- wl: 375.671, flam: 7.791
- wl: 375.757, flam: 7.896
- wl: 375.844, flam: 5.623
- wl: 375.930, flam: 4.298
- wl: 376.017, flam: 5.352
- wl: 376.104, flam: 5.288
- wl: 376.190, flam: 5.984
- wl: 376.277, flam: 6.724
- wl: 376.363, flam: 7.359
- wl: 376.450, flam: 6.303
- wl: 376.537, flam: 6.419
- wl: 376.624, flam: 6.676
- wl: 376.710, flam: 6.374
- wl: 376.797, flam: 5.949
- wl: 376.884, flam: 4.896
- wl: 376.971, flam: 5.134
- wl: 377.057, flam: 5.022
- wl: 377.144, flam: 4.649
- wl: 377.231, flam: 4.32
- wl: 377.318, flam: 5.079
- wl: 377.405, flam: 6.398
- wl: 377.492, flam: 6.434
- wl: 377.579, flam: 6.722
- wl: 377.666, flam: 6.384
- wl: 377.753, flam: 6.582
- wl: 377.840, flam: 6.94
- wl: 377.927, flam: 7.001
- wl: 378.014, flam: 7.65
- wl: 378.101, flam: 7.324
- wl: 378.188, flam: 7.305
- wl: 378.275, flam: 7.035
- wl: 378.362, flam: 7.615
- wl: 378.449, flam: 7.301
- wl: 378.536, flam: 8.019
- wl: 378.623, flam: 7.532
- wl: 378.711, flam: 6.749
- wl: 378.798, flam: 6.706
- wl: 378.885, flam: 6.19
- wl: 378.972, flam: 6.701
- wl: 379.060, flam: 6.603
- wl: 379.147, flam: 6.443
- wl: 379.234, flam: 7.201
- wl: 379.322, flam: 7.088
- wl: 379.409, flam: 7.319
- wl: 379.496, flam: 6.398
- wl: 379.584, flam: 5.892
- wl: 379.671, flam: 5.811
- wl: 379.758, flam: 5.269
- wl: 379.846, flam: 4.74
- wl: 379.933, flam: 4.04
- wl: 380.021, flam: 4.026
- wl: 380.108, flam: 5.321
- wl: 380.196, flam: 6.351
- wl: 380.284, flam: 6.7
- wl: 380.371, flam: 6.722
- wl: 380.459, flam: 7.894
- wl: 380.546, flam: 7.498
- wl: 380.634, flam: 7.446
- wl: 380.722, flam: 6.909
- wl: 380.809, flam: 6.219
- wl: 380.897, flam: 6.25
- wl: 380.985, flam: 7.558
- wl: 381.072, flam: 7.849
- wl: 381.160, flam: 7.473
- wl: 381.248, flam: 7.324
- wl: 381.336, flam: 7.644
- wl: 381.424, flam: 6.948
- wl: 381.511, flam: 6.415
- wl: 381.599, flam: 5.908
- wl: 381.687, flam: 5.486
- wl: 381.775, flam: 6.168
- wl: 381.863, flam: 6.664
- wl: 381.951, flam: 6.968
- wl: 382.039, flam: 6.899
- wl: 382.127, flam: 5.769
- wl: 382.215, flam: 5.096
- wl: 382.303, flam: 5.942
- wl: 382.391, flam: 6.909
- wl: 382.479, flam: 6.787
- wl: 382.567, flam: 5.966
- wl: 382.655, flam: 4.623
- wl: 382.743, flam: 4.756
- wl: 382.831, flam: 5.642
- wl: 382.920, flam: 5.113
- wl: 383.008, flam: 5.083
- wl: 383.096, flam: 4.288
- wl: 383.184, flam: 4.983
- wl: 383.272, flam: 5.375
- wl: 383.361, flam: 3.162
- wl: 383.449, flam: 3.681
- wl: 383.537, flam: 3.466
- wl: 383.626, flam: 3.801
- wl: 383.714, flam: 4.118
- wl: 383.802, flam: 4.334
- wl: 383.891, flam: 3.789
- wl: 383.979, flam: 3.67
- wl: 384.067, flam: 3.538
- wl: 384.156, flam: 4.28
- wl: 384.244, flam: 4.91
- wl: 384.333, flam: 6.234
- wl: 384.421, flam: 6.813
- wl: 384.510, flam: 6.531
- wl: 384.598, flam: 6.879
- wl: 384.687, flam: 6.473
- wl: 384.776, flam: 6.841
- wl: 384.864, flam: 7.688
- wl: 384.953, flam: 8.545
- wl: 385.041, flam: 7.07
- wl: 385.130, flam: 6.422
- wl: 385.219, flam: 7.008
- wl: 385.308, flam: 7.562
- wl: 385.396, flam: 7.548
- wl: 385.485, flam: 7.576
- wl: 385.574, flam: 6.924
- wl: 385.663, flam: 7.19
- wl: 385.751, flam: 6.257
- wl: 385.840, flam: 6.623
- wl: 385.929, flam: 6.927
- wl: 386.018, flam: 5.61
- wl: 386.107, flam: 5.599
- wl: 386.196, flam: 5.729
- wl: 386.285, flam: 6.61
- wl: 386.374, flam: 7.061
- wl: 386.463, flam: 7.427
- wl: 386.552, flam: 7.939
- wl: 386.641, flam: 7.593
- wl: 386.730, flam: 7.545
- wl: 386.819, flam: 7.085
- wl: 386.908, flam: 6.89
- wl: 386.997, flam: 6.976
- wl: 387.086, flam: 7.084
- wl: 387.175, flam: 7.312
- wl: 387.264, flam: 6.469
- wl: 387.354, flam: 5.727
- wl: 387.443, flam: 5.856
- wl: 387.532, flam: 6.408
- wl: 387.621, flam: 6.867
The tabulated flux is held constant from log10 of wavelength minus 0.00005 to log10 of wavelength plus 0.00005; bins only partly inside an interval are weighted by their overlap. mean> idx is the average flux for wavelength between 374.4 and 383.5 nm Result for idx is 6.07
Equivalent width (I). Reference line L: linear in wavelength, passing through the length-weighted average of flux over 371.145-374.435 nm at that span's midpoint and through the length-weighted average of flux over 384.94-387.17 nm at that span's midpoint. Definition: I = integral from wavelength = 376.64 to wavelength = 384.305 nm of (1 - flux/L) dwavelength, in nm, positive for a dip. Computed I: 0.385 nm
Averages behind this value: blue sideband 5.45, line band 5.98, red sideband 6.98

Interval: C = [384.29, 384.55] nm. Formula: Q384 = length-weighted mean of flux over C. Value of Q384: 6.53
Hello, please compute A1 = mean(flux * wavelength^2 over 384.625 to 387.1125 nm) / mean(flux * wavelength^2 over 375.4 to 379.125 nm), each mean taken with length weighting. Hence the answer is 1.14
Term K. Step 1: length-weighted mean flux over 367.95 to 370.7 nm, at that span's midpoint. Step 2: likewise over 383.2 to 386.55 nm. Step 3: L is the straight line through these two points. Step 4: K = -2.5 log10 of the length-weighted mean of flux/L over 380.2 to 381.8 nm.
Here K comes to -0.17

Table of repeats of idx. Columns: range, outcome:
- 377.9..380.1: 6.54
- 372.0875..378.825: 5.78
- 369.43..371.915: 5.67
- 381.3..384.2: 5.24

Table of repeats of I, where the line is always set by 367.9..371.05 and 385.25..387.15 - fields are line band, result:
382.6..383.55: 0.30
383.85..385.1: 0.16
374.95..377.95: 0.21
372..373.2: 0.13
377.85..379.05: -0.14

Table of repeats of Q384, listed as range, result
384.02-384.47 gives 5.16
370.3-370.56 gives 5.74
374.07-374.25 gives 6.71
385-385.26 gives 6.81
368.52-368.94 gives 5.54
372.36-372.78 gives 5.72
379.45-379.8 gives 5.87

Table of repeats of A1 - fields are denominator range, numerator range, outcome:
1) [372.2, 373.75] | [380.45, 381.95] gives 1.40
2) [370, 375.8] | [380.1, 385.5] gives 1.17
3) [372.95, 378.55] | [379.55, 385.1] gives 1.04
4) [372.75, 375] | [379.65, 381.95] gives 1.25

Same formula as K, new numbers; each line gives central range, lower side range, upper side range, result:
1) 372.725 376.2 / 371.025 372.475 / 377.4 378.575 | 0.12 mag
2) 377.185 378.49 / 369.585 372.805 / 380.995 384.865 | -0.19 mag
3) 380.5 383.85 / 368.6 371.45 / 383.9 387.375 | 0.09 mag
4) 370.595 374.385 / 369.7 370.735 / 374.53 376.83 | 0.09 mag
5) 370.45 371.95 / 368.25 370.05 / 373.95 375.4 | 0.05 mag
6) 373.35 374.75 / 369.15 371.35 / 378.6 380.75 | 0.16 mag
